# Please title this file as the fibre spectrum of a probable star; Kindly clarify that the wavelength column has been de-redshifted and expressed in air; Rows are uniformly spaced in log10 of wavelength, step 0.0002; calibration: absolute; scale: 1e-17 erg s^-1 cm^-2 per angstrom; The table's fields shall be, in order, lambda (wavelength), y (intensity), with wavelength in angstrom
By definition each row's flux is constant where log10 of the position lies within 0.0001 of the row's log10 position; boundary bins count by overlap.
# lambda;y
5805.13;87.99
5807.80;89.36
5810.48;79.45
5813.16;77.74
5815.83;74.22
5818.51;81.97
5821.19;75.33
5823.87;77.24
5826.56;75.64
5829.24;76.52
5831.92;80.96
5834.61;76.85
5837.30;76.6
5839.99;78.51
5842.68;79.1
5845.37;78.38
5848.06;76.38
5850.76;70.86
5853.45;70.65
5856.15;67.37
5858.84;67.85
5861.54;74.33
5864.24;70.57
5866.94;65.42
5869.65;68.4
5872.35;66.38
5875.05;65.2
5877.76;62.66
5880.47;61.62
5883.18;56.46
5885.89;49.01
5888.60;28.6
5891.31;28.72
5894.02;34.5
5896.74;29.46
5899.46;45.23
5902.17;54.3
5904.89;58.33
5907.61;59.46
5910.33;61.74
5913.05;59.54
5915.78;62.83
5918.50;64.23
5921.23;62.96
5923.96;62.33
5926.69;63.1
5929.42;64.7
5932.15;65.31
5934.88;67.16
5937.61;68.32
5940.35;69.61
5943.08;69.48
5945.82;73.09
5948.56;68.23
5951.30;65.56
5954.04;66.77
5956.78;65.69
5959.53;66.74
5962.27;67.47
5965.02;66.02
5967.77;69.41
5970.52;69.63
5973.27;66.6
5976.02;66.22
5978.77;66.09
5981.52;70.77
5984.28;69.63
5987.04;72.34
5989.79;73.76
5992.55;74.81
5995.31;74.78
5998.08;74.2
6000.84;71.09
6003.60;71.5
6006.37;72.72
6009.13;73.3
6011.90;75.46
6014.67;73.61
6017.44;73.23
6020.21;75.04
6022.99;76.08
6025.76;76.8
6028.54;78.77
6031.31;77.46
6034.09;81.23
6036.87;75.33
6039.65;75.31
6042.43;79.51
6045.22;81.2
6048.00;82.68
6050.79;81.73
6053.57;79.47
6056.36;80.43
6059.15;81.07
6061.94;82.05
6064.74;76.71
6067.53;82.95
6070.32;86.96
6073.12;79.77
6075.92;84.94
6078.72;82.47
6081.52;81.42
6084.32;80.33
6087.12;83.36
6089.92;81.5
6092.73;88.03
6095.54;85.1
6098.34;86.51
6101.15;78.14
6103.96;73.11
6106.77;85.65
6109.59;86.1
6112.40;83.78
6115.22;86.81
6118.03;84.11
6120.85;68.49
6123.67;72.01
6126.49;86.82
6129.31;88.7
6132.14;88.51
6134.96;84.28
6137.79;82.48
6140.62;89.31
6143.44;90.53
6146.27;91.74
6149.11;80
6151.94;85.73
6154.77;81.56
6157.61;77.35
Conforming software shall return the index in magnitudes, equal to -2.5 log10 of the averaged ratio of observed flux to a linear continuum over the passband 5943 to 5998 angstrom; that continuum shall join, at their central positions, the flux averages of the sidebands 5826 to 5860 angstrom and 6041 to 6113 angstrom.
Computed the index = 0.14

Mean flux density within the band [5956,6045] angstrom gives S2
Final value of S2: 72.7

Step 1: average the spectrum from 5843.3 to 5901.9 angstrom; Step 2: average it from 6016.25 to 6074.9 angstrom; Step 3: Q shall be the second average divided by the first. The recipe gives 1.3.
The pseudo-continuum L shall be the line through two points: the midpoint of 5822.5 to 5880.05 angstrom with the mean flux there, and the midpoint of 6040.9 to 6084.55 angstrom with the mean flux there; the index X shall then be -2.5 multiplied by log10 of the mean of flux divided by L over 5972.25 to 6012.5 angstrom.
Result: 0.10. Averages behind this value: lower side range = 72.5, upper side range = 81.5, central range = 71.5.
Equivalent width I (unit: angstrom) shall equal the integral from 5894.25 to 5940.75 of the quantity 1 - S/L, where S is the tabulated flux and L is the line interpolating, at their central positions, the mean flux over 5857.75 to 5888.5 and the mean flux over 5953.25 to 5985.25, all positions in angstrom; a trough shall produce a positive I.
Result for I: 4.3 angstrom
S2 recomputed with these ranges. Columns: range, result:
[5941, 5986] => 68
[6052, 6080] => 81.7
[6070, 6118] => 83.1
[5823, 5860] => 75.2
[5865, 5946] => 58.2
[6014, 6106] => 80.2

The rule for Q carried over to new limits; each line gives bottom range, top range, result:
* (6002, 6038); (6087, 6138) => 1.10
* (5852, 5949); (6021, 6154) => 1.36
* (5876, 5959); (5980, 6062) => 1.30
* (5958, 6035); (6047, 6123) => 1.13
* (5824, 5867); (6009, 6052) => 1.04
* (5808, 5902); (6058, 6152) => 1.26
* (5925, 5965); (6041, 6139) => 1.22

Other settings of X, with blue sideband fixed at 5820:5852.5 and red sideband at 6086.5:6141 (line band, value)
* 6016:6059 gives 0.040 mag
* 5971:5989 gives 0.163 mag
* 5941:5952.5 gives 0.148 mag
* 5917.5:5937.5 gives 0.218 mag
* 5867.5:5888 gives 0.275 mag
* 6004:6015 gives 0.100 mag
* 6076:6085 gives 0.003 mag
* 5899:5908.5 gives 0.384 mag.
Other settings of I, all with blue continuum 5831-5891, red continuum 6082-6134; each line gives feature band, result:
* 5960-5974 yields 1.1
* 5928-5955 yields 1.6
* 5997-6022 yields 1.0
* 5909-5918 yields 1.1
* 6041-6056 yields -0.4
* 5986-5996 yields 0.2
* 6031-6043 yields 0.1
